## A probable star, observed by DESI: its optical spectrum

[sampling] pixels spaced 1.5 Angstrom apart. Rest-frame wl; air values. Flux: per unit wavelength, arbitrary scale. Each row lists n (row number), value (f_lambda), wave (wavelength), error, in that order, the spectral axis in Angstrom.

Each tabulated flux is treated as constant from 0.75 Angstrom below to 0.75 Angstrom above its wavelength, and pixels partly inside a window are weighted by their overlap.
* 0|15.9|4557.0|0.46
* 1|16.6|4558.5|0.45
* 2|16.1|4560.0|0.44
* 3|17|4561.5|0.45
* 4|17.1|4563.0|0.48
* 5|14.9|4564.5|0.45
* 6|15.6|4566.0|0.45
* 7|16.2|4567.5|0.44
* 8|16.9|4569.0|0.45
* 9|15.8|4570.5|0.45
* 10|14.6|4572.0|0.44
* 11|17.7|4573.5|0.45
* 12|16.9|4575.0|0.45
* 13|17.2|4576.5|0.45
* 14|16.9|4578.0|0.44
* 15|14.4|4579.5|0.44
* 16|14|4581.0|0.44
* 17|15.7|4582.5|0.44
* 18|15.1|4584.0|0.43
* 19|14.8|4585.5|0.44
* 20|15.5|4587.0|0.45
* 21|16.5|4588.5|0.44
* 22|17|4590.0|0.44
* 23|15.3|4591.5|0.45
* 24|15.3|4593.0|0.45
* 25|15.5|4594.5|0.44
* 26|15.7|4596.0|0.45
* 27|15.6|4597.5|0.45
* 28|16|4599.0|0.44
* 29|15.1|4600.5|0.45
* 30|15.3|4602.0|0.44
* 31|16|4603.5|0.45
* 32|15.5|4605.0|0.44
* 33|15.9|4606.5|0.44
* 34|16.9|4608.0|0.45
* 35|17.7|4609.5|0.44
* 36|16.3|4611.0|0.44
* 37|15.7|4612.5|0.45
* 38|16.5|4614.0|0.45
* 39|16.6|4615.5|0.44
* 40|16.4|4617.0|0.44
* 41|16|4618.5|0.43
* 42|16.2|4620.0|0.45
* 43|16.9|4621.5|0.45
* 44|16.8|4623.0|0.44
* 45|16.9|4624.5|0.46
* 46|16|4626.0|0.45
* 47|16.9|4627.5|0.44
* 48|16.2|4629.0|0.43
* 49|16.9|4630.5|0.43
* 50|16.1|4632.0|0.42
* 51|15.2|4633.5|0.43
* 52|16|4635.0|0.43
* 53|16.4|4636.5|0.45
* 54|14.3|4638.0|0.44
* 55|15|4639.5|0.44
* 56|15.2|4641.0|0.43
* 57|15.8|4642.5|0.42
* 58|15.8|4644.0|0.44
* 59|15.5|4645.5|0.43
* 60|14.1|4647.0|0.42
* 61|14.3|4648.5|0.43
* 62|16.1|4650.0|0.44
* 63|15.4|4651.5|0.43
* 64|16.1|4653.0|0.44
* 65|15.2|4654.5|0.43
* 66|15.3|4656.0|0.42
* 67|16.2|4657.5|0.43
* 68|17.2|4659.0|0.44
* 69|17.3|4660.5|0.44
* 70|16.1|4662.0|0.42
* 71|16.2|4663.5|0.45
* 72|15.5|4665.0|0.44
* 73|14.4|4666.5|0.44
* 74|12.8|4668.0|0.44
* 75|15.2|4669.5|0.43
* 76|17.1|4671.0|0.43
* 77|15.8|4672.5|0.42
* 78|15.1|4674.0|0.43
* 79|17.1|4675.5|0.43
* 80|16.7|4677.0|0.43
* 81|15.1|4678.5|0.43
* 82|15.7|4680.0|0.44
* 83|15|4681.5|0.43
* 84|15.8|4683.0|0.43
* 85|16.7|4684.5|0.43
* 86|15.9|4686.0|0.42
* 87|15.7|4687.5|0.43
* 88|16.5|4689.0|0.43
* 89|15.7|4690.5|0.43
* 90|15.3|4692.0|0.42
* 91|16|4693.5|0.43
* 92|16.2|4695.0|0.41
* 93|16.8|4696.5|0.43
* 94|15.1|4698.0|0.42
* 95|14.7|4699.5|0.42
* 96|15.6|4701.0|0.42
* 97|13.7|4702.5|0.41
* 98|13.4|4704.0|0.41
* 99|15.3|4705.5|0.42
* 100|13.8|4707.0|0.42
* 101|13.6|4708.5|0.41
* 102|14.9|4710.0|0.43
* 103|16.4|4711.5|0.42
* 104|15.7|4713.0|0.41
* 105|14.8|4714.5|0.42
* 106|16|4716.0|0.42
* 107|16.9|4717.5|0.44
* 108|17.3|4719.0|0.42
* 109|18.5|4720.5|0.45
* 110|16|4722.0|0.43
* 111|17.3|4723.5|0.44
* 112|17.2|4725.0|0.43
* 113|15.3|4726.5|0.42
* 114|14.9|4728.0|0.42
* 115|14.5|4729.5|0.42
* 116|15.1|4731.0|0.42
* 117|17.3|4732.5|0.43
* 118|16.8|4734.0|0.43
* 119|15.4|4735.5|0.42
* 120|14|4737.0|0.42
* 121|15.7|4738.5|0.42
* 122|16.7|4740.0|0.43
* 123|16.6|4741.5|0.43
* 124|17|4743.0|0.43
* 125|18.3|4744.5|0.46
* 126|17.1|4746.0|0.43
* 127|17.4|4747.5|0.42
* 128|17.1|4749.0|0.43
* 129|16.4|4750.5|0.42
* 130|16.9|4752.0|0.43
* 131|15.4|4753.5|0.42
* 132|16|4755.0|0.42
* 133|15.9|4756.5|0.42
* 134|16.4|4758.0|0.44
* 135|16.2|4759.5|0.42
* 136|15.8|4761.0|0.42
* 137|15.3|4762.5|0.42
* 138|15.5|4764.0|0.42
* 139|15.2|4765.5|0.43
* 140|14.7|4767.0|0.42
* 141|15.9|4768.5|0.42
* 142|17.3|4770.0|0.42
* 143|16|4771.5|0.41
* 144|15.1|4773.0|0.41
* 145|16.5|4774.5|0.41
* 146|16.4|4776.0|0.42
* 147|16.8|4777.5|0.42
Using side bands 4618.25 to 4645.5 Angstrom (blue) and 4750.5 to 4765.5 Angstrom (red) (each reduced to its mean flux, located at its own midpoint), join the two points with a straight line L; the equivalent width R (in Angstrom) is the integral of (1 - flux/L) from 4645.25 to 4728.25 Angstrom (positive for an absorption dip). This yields 1.56 Angstrom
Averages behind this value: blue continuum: 16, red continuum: 15.9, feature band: 15.7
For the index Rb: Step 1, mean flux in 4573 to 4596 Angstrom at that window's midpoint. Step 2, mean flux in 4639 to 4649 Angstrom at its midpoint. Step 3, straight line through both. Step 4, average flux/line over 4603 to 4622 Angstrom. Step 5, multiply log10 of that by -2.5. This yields -0.06 mag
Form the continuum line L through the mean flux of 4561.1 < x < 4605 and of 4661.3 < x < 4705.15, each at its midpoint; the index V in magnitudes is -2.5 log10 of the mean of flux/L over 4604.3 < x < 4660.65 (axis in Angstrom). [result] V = -0.02 mag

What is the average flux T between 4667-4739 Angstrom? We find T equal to 15.6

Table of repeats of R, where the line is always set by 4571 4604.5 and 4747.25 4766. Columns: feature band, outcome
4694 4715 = 1.27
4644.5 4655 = 0.40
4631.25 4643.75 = 0.26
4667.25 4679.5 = 0.23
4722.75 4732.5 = 0.12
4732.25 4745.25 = -0.27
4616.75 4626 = -0.41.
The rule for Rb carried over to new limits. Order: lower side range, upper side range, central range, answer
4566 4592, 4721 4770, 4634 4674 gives 0.03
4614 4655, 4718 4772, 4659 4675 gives 0.02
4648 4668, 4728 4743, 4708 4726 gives -0.03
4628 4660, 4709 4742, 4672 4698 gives -0.01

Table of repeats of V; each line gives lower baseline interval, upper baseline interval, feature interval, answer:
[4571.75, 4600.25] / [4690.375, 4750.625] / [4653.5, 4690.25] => 0.00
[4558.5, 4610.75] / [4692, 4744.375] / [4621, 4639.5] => -0.02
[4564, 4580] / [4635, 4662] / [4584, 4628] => -0.01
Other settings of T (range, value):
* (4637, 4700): 15.6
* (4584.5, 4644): 16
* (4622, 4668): 15.8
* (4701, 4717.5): 14.9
